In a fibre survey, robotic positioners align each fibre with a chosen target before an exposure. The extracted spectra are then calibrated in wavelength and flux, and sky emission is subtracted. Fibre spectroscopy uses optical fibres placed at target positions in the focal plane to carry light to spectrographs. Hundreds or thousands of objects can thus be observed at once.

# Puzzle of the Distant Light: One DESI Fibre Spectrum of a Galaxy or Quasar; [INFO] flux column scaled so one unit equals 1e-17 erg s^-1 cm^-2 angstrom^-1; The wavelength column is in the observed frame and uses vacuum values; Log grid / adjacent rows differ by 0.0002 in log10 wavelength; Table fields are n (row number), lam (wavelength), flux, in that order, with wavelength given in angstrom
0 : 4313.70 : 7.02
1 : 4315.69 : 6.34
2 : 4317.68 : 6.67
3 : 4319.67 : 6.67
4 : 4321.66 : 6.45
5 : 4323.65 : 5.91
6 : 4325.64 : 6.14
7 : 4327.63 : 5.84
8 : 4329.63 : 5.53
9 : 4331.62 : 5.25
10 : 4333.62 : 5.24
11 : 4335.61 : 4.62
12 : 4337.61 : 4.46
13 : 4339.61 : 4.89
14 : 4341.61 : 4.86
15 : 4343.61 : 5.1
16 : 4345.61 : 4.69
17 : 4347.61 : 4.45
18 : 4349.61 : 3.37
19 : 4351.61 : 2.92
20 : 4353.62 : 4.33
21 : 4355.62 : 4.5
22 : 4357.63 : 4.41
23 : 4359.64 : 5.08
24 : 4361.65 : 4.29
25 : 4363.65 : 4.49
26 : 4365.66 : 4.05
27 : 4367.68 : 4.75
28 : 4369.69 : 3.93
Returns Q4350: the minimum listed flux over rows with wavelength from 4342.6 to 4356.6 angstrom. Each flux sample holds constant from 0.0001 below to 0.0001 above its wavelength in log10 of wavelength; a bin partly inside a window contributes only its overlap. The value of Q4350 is 2.92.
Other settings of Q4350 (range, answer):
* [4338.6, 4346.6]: 4.69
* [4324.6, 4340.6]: 4.46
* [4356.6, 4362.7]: 4.29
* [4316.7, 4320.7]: 6.67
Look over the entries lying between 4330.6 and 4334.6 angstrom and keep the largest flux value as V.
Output 5.25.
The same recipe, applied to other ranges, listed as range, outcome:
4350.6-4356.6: 4.5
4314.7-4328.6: 6.67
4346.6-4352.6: 4.45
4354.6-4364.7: 5.08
